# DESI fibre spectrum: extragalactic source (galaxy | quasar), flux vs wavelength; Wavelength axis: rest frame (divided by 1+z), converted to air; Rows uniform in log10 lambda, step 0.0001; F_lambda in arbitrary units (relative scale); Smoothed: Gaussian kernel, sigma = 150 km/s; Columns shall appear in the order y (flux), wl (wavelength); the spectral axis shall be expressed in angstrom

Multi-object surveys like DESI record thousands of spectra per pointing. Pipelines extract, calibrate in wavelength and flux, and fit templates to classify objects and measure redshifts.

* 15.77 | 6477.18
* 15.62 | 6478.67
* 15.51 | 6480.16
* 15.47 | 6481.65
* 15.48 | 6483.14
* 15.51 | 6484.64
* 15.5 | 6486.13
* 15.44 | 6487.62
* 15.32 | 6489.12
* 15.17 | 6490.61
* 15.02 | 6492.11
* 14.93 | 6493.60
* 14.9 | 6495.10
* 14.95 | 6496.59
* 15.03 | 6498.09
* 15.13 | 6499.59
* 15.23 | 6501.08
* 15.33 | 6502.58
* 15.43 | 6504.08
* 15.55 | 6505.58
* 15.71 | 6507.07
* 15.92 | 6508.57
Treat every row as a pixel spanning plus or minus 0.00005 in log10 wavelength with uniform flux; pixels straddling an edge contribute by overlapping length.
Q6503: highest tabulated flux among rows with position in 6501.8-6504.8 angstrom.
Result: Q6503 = 15.43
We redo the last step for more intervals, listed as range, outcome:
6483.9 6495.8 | 15.51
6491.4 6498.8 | 15.03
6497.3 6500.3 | 15.13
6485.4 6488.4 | 15.5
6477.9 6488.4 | 15.62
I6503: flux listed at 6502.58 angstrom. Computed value 15.33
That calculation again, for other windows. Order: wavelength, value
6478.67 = 15.62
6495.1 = 14.9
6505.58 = 15.55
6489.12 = 15.32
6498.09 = 15.03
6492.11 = 15.02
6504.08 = 15.43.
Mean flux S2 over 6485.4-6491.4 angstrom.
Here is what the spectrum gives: 15.3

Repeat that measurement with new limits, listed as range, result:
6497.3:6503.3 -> 15.2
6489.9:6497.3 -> 15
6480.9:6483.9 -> 15.5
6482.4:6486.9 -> 15.5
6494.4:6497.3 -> 15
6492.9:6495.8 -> 14.9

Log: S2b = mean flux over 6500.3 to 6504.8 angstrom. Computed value 15.3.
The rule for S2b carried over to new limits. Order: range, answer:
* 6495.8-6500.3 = 15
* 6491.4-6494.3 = 15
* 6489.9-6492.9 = 15.1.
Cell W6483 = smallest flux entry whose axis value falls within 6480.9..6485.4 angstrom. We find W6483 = 15.47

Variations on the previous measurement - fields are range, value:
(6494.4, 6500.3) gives 14.9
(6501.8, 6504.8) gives 15.33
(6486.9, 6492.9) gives 15.02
